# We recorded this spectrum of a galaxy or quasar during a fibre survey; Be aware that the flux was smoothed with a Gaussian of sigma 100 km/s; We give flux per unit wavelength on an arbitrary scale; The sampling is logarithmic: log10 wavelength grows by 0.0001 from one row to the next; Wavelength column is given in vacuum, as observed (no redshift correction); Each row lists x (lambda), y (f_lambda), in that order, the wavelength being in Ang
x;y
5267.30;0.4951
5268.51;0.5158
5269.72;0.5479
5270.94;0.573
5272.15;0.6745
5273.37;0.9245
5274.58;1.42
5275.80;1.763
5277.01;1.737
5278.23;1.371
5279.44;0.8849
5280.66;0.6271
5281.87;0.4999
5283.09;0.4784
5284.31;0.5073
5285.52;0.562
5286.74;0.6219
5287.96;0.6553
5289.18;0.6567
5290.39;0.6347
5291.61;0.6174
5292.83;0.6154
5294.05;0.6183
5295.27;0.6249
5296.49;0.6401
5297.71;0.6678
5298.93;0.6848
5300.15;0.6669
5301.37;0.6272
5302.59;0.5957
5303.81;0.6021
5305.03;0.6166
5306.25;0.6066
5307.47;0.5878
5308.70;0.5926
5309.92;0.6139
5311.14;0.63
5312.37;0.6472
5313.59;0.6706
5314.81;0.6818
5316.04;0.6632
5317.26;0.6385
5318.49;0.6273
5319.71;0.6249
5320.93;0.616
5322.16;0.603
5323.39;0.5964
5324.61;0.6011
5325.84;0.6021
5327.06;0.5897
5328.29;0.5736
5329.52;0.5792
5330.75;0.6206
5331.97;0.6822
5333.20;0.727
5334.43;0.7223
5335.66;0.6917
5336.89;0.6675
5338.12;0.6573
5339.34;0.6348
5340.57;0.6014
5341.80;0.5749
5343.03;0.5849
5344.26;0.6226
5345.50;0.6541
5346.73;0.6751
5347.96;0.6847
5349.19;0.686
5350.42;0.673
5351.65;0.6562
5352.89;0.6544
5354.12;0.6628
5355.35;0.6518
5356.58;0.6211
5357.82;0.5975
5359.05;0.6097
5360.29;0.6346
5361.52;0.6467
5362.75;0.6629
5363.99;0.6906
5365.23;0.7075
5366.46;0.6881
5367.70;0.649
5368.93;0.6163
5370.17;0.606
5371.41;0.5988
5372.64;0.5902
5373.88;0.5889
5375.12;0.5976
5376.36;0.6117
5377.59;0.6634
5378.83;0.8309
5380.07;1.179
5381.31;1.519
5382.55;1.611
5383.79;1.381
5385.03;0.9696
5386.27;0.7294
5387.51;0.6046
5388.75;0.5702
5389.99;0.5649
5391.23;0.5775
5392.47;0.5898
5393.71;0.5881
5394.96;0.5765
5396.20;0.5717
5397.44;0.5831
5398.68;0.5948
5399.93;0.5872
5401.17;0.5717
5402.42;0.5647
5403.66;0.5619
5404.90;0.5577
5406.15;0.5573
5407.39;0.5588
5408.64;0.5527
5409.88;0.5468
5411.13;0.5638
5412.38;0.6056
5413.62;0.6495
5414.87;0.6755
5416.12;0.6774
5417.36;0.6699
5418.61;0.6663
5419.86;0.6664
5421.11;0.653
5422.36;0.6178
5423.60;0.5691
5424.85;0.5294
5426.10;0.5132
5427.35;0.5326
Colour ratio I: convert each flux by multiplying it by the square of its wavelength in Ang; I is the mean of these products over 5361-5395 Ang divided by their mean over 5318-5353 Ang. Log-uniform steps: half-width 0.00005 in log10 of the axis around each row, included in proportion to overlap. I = 1.21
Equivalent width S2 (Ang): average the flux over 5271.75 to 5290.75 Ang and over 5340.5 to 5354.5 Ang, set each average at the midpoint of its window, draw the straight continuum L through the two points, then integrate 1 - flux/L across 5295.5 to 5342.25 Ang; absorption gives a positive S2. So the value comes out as 7.0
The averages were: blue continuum 0.881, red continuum 0.645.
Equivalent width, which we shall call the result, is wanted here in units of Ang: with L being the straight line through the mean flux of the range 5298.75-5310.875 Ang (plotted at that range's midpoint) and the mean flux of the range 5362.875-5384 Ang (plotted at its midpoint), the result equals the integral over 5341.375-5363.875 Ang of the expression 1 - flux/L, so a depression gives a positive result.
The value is 3.3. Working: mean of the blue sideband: 0.618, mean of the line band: 0.643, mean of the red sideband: 0.817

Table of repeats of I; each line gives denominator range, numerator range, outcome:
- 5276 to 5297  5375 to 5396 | 1.16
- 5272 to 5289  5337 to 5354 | 0.73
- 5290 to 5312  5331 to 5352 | 1.07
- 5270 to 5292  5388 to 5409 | 0.71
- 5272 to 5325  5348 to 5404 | 1.01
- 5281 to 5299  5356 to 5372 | 1.09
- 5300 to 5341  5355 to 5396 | 1.19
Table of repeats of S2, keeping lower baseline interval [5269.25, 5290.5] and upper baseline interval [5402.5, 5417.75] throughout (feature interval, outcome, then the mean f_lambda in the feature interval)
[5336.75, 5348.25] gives 1.5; 0.633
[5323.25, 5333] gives 1.8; 0.612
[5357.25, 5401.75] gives -4.6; 0.721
